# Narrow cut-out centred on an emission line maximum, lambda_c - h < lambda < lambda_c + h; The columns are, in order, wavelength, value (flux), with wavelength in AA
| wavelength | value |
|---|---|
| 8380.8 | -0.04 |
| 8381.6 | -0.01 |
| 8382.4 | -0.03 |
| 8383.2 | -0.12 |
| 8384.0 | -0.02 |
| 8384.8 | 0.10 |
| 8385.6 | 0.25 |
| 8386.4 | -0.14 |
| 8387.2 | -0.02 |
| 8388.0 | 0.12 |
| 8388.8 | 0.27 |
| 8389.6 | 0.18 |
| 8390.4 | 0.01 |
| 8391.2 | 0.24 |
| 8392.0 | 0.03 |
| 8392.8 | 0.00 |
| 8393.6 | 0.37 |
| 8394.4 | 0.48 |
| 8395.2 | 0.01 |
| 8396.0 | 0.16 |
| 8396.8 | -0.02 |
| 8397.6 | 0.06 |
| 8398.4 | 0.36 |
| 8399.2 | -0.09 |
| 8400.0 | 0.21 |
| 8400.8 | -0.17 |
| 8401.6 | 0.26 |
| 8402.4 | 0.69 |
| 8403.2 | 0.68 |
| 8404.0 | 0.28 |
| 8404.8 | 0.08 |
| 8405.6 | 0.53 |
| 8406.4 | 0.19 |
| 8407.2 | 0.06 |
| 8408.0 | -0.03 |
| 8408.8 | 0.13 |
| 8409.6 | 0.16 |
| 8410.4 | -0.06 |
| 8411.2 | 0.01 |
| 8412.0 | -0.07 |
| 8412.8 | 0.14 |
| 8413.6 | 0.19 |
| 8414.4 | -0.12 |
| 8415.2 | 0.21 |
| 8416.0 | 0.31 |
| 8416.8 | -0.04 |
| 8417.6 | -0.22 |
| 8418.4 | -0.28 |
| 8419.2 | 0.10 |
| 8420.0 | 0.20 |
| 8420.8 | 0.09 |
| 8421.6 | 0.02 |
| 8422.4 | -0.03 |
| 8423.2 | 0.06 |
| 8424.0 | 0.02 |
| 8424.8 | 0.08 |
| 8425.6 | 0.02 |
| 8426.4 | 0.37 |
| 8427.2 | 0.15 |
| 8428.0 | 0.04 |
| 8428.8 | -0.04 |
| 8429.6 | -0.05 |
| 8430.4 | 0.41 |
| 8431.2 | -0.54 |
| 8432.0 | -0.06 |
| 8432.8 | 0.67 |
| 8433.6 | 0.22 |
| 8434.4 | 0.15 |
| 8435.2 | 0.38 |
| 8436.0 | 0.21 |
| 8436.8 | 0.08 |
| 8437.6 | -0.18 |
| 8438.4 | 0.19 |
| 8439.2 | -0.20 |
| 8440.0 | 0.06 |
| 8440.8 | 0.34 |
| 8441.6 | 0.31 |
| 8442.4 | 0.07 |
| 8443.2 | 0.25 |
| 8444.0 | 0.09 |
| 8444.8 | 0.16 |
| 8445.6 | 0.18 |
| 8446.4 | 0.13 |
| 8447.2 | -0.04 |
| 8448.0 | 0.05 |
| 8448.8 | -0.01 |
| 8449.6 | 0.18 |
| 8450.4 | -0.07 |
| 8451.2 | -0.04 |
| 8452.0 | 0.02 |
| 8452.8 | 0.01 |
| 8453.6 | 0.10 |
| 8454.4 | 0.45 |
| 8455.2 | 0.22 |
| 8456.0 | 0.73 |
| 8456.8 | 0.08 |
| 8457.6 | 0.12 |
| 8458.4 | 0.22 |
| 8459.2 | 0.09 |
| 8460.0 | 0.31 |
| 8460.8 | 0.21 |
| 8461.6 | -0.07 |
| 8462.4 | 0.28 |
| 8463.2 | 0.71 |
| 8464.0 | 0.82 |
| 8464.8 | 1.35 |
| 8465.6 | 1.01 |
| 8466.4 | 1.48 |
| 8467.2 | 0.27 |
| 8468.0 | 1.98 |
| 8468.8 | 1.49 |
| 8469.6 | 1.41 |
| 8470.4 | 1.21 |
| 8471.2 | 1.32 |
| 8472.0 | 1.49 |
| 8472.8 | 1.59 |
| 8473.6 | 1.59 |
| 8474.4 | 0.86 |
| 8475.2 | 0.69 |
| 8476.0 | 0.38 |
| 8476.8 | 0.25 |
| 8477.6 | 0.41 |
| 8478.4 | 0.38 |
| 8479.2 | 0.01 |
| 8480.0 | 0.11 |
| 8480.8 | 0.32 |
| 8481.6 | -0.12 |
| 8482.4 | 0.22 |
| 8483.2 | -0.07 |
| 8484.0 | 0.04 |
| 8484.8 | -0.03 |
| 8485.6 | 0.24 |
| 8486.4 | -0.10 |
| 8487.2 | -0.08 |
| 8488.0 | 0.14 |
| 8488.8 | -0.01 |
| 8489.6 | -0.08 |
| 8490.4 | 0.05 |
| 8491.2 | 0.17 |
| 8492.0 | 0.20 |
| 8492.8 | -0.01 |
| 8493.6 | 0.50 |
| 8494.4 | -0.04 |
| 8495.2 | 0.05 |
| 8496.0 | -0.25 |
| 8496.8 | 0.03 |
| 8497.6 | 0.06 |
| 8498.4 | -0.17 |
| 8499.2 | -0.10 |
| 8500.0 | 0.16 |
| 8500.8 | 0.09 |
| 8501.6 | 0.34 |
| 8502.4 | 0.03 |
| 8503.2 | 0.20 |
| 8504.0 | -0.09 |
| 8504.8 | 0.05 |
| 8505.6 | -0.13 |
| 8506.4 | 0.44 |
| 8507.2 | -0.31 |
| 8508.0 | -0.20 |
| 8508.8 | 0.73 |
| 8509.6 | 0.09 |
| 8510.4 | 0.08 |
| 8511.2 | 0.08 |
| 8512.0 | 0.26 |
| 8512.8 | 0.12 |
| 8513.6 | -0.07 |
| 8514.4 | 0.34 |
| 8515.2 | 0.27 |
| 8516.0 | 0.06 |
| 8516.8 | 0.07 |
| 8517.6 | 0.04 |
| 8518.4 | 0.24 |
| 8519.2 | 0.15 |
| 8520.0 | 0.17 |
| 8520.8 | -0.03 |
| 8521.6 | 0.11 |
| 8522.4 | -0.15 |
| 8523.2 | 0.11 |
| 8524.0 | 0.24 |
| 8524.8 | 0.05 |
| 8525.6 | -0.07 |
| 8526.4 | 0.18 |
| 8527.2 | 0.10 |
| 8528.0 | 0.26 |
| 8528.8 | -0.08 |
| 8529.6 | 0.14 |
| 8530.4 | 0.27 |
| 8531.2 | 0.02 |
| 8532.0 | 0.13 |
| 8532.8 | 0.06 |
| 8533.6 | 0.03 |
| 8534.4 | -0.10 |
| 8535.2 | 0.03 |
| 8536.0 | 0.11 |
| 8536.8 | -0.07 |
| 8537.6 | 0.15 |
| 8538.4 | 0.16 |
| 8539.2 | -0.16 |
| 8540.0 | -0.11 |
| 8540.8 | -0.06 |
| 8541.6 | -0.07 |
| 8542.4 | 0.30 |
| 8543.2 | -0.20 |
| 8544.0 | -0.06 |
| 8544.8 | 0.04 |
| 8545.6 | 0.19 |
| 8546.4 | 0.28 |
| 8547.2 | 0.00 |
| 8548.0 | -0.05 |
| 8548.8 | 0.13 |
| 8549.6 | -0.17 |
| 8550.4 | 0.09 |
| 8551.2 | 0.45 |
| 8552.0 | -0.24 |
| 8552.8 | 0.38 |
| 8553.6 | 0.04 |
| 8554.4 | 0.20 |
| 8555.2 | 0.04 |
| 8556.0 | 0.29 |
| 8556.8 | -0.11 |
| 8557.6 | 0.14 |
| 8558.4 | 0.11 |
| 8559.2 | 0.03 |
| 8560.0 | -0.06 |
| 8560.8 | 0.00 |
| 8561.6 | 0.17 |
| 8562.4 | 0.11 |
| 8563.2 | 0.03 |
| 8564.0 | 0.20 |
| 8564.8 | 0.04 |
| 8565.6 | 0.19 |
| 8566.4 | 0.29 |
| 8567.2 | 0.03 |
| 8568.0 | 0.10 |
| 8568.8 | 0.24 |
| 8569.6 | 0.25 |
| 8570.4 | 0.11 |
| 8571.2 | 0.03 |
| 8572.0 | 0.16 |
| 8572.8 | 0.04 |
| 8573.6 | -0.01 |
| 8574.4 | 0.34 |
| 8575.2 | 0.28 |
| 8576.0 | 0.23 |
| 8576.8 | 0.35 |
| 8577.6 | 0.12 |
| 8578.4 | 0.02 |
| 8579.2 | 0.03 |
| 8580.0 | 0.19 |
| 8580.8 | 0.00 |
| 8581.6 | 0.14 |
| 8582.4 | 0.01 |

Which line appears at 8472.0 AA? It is [O II] 3727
